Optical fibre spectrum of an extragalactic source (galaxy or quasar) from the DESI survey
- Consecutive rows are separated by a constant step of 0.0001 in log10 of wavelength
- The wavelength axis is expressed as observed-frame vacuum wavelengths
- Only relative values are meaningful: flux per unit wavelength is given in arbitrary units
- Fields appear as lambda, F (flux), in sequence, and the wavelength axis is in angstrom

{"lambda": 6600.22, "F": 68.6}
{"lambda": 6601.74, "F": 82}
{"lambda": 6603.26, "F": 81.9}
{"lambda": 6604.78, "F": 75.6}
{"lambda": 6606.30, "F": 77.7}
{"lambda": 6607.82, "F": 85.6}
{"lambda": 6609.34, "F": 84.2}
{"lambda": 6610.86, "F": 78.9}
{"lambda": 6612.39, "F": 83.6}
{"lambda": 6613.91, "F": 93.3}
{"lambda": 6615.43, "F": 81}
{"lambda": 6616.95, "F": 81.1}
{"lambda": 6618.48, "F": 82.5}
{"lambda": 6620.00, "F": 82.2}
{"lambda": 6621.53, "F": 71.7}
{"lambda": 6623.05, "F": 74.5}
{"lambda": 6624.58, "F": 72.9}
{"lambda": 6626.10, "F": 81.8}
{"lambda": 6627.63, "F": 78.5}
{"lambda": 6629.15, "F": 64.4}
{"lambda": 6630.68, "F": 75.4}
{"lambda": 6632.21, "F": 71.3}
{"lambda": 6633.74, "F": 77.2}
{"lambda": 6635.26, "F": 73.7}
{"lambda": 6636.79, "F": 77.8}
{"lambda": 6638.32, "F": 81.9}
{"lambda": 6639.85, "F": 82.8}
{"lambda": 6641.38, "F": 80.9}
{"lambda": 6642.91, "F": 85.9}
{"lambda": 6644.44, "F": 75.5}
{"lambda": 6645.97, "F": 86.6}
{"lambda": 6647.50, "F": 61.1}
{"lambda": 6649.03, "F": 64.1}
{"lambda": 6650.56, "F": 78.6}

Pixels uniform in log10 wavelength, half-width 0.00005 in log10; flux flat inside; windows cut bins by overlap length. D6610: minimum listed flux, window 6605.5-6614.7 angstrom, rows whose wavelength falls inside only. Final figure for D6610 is 77.7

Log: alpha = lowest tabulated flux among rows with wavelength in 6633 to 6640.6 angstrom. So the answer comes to 73.7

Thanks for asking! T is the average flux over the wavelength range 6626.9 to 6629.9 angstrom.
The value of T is 71.6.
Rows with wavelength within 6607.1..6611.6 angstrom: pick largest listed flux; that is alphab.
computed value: 85.6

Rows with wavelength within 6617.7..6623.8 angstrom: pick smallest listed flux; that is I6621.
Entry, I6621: 71.7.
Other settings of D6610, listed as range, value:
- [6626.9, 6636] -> 64.4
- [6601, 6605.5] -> 75.6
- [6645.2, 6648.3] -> 61.1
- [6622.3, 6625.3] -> 72.9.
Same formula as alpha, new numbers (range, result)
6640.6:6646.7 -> 75.5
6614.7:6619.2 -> 81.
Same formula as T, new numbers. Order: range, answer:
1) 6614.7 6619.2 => 81.5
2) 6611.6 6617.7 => 84.8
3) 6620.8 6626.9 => 75.3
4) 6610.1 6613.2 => 81.3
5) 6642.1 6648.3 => 77.2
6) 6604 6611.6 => 80.5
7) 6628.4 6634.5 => 72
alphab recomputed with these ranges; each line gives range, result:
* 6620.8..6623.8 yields 74.5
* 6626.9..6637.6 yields 78.5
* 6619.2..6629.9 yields 82.2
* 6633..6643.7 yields 85.9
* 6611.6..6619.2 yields 93.3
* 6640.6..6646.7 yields 86.6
